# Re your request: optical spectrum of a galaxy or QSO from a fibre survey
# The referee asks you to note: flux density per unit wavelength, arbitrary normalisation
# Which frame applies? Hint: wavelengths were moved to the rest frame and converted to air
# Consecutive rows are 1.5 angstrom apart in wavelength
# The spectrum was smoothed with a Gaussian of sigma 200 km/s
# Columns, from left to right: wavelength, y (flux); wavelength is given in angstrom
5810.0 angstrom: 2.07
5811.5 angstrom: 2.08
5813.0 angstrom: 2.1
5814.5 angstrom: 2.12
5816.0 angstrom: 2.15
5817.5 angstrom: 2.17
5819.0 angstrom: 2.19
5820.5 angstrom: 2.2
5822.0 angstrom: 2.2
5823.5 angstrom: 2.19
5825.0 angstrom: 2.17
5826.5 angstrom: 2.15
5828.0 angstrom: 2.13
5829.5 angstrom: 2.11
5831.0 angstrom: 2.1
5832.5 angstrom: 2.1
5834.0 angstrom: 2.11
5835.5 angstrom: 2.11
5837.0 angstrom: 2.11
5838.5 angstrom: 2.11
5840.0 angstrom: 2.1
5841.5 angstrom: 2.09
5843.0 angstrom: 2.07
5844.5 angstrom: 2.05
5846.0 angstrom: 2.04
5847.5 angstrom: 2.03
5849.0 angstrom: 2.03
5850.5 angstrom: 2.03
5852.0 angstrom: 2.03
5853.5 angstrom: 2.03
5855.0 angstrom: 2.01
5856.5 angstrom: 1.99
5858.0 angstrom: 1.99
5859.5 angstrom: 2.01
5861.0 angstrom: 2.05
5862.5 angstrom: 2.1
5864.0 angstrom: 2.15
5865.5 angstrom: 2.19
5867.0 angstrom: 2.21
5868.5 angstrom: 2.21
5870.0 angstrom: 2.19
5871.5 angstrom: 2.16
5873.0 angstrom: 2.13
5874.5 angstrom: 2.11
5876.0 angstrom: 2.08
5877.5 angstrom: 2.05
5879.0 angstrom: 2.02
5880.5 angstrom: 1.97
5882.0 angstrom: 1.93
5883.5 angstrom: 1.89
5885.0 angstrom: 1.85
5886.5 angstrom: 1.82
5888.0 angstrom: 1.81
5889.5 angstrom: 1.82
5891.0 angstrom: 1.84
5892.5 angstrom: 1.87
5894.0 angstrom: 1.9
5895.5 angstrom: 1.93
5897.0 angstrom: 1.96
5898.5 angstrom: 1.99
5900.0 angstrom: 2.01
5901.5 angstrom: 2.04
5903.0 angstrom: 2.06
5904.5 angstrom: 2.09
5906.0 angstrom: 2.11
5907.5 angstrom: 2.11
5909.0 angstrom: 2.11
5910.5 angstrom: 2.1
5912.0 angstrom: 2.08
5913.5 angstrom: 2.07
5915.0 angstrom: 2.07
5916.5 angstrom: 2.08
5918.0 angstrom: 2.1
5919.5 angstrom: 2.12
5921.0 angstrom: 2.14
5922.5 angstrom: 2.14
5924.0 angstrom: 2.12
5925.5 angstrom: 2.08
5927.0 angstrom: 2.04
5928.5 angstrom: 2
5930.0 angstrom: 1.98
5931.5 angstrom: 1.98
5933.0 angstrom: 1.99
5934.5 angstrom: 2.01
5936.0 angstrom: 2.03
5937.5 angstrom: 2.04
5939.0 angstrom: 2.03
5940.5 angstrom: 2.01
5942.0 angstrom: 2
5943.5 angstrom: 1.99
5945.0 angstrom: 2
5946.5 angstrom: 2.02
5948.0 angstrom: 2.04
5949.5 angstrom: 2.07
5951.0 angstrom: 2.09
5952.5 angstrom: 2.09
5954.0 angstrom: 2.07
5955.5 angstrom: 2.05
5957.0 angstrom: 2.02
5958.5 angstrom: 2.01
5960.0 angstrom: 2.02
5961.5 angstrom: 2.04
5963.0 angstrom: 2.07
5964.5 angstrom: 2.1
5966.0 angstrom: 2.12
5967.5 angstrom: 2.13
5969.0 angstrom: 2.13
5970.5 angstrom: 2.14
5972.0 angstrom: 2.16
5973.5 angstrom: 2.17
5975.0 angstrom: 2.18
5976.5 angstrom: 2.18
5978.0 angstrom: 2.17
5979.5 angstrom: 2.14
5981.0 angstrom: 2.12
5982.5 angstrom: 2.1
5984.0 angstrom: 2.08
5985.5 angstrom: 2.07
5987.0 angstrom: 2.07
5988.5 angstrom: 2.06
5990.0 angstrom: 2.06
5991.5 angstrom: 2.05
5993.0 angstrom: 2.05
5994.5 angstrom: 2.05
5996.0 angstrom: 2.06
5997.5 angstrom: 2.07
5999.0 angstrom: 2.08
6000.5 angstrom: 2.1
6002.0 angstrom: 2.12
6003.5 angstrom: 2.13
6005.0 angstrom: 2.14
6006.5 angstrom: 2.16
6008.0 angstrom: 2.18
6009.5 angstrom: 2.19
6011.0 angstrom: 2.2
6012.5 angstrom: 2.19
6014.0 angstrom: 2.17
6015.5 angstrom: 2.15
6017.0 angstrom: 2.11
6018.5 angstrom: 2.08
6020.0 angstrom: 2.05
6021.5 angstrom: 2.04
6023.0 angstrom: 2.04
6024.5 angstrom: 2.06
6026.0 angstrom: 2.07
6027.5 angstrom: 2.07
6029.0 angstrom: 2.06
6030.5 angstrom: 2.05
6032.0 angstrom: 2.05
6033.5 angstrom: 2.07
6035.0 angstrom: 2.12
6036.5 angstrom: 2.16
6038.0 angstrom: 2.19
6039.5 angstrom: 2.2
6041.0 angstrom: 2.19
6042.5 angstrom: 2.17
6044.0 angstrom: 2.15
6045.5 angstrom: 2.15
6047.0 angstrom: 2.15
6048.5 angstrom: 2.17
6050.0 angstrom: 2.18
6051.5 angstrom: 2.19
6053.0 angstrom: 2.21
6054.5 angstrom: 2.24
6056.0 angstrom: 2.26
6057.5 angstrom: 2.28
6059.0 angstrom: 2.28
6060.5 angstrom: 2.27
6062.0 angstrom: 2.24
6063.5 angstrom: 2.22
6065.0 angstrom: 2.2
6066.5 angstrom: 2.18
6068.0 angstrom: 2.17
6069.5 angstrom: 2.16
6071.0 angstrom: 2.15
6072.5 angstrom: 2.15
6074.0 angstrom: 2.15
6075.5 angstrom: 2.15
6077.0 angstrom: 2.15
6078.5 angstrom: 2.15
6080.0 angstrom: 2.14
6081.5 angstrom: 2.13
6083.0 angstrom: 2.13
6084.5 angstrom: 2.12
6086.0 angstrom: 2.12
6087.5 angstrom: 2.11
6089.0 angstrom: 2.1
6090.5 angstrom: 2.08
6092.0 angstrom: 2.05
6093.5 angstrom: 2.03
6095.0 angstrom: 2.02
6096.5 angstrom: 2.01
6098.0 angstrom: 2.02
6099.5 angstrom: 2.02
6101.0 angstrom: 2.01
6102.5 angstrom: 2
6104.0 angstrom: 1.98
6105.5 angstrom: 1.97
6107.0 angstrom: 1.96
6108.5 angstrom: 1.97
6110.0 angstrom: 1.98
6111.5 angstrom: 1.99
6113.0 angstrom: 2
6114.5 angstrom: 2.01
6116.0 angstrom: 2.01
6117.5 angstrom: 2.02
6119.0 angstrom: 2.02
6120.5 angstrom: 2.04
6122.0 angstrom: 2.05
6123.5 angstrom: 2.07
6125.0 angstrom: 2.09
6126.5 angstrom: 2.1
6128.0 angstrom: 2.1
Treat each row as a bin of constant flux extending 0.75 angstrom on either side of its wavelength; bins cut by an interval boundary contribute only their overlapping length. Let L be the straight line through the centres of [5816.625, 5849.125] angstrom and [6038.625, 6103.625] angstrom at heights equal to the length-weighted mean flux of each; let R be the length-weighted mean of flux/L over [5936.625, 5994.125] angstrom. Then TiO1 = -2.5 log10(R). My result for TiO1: 0.03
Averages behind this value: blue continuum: 2.12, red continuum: 2.14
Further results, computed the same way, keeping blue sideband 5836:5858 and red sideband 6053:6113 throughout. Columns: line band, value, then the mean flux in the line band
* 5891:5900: 0.07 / 1.93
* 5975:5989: -0.02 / 2.11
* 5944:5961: 0.02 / 2.04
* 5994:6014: -0.02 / 2.13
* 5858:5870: -0.04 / 2.13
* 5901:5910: -0.01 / 2.09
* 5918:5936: 0.01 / 2.06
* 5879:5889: 0.09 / 1.89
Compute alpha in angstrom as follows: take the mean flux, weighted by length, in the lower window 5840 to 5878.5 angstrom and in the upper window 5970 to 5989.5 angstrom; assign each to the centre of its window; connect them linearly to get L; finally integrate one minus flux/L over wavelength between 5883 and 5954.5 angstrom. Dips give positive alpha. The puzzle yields 2.9 angstrom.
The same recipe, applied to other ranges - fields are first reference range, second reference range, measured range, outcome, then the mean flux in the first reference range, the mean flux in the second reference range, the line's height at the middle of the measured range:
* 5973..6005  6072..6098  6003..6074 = -1.81 angstrom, 2.1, 2.1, 2.1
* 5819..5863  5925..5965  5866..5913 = 1.02 angstrom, 2.09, 2.03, 2.06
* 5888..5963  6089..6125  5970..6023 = -2.36 angstrom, 2.03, 2.02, 2.02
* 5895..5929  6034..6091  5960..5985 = -0.15 angstrom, 2.07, 2.17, 2.11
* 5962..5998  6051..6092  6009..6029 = 0.26 angstrom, 2.11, 2.17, 2.13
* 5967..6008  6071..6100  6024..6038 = 0.13 angstrom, 2.11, 2.1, 2.11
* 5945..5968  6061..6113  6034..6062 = -1.59 angstrom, 2.06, 2.09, 2.08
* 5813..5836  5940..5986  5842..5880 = 0.92 angstrom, 2.15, 2.08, 2.13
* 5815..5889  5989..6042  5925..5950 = 0.90 angstrom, 2.08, 2.11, 2.09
